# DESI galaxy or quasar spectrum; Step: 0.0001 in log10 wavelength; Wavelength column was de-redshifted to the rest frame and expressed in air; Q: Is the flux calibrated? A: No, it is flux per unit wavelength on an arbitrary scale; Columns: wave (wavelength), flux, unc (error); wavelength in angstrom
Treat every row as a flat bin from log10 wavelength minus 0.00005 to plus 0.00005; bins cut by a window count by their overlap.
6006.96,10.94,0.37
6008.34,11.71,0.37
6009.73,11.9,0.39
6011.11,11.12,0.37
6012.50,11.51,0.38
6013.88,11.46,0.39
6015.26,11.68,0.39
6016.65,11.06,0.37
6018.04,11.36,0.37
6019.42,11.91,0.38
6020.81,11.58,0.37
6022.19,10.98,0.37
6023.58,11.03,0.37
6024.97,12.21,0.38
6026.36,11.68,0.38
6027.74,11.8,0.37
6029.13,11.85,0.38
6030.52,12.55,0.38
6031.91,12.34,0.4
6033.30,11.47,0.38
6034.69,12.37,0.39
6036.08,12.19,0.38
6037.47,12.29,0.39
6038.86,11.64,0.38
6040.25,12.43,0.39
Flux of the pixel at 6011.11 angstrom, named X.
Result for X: 11.12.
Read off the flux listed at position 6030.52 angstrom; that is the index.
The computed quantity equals 12.55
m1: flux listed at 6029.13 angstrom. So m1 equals 11.85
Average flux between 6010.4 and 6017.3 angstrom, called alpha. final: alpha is 11.4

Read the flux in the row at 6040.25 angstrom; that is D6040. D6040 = 12.43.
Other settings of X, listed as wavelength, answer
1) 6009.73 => 11.9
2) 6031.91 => 12.34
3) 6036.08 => 12.19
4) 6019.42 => 11.91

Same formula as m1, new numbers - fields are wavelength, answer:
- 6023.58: 11.03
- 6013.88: 11.46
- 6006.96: 10.94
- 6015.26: 11.68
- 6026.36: 11.68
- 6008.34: 11.71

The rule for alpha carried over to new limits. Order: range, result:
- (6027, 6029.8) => 11.8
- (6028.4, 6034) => 12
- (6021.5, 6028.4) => 11.5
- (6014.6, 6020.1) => 11.5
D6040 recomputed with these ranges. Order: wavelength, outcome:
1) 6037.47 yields 12.29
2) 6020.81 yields 11.58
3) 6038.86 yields 11.64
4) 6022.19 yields 10.98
